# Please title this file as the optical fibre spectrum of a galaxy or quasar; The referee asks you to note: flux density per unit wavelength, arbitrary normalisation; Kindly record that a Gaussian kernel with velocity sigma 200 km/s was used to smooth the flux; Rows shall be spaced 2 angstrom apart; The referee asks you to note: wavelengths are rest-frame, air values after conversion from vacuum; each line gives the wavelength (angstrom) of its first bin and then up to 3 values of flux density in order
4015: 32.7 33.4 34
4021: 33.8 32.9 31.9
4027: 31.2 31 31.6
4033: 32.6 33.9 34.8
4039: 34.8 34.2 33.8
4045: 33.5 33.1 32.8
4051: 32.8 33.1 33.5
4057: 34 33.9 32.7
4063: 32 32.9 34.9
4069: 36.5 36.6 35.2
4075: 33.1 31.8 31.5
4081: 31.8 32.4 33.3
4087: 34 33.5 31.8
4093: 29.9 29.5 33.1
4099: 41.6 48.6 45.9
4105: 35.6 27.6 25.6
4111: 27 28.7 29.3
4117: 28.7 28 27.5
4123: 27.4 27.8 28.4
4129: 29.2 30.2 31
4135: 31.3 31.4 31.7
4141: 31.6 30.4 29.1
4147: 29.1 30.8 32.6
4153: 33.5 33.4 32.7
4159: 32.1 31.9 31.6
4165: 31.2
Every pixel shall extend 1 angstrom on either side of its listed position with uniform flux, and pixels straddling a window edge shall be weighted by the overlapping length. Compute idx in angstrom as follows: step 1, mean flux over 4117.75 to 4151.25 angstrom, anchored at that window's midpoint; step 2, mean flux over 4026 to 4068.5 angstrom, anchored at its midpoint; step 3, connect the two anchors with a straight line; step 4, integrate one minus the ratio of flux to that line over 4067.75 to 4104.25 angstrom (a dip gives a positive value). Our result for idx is -3.85 angstrom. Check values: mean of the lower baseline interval 33.2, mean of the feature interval 35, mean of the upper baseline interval 29.8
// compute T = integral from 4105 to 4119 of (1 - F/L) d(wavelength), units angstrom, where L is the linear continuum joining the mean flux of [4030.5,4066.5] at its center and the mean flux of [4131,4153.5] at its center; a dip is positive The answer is 1.50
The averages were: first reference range 33.4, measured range 28.4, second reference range 31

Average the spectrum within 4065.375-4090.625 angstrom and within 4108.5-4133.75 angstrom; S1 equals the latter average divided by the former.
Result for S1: 0.84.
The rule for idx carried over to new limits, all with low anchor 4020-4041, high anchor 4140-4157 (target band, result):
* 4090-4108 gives -2.2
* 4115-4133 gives 1.8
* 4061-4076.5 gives -0.9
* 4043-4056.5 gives -0.2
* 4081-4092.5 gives -0.2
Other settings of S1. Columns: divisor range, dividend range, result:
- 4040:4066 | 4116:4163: 0.92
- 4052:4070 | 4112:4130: 0.84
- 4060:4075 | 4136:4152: 0.90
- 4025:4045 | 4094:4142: 0.95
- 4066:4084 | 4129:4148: 0.91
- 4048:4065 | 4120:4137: 0.88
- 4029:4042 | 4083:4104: 1.07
